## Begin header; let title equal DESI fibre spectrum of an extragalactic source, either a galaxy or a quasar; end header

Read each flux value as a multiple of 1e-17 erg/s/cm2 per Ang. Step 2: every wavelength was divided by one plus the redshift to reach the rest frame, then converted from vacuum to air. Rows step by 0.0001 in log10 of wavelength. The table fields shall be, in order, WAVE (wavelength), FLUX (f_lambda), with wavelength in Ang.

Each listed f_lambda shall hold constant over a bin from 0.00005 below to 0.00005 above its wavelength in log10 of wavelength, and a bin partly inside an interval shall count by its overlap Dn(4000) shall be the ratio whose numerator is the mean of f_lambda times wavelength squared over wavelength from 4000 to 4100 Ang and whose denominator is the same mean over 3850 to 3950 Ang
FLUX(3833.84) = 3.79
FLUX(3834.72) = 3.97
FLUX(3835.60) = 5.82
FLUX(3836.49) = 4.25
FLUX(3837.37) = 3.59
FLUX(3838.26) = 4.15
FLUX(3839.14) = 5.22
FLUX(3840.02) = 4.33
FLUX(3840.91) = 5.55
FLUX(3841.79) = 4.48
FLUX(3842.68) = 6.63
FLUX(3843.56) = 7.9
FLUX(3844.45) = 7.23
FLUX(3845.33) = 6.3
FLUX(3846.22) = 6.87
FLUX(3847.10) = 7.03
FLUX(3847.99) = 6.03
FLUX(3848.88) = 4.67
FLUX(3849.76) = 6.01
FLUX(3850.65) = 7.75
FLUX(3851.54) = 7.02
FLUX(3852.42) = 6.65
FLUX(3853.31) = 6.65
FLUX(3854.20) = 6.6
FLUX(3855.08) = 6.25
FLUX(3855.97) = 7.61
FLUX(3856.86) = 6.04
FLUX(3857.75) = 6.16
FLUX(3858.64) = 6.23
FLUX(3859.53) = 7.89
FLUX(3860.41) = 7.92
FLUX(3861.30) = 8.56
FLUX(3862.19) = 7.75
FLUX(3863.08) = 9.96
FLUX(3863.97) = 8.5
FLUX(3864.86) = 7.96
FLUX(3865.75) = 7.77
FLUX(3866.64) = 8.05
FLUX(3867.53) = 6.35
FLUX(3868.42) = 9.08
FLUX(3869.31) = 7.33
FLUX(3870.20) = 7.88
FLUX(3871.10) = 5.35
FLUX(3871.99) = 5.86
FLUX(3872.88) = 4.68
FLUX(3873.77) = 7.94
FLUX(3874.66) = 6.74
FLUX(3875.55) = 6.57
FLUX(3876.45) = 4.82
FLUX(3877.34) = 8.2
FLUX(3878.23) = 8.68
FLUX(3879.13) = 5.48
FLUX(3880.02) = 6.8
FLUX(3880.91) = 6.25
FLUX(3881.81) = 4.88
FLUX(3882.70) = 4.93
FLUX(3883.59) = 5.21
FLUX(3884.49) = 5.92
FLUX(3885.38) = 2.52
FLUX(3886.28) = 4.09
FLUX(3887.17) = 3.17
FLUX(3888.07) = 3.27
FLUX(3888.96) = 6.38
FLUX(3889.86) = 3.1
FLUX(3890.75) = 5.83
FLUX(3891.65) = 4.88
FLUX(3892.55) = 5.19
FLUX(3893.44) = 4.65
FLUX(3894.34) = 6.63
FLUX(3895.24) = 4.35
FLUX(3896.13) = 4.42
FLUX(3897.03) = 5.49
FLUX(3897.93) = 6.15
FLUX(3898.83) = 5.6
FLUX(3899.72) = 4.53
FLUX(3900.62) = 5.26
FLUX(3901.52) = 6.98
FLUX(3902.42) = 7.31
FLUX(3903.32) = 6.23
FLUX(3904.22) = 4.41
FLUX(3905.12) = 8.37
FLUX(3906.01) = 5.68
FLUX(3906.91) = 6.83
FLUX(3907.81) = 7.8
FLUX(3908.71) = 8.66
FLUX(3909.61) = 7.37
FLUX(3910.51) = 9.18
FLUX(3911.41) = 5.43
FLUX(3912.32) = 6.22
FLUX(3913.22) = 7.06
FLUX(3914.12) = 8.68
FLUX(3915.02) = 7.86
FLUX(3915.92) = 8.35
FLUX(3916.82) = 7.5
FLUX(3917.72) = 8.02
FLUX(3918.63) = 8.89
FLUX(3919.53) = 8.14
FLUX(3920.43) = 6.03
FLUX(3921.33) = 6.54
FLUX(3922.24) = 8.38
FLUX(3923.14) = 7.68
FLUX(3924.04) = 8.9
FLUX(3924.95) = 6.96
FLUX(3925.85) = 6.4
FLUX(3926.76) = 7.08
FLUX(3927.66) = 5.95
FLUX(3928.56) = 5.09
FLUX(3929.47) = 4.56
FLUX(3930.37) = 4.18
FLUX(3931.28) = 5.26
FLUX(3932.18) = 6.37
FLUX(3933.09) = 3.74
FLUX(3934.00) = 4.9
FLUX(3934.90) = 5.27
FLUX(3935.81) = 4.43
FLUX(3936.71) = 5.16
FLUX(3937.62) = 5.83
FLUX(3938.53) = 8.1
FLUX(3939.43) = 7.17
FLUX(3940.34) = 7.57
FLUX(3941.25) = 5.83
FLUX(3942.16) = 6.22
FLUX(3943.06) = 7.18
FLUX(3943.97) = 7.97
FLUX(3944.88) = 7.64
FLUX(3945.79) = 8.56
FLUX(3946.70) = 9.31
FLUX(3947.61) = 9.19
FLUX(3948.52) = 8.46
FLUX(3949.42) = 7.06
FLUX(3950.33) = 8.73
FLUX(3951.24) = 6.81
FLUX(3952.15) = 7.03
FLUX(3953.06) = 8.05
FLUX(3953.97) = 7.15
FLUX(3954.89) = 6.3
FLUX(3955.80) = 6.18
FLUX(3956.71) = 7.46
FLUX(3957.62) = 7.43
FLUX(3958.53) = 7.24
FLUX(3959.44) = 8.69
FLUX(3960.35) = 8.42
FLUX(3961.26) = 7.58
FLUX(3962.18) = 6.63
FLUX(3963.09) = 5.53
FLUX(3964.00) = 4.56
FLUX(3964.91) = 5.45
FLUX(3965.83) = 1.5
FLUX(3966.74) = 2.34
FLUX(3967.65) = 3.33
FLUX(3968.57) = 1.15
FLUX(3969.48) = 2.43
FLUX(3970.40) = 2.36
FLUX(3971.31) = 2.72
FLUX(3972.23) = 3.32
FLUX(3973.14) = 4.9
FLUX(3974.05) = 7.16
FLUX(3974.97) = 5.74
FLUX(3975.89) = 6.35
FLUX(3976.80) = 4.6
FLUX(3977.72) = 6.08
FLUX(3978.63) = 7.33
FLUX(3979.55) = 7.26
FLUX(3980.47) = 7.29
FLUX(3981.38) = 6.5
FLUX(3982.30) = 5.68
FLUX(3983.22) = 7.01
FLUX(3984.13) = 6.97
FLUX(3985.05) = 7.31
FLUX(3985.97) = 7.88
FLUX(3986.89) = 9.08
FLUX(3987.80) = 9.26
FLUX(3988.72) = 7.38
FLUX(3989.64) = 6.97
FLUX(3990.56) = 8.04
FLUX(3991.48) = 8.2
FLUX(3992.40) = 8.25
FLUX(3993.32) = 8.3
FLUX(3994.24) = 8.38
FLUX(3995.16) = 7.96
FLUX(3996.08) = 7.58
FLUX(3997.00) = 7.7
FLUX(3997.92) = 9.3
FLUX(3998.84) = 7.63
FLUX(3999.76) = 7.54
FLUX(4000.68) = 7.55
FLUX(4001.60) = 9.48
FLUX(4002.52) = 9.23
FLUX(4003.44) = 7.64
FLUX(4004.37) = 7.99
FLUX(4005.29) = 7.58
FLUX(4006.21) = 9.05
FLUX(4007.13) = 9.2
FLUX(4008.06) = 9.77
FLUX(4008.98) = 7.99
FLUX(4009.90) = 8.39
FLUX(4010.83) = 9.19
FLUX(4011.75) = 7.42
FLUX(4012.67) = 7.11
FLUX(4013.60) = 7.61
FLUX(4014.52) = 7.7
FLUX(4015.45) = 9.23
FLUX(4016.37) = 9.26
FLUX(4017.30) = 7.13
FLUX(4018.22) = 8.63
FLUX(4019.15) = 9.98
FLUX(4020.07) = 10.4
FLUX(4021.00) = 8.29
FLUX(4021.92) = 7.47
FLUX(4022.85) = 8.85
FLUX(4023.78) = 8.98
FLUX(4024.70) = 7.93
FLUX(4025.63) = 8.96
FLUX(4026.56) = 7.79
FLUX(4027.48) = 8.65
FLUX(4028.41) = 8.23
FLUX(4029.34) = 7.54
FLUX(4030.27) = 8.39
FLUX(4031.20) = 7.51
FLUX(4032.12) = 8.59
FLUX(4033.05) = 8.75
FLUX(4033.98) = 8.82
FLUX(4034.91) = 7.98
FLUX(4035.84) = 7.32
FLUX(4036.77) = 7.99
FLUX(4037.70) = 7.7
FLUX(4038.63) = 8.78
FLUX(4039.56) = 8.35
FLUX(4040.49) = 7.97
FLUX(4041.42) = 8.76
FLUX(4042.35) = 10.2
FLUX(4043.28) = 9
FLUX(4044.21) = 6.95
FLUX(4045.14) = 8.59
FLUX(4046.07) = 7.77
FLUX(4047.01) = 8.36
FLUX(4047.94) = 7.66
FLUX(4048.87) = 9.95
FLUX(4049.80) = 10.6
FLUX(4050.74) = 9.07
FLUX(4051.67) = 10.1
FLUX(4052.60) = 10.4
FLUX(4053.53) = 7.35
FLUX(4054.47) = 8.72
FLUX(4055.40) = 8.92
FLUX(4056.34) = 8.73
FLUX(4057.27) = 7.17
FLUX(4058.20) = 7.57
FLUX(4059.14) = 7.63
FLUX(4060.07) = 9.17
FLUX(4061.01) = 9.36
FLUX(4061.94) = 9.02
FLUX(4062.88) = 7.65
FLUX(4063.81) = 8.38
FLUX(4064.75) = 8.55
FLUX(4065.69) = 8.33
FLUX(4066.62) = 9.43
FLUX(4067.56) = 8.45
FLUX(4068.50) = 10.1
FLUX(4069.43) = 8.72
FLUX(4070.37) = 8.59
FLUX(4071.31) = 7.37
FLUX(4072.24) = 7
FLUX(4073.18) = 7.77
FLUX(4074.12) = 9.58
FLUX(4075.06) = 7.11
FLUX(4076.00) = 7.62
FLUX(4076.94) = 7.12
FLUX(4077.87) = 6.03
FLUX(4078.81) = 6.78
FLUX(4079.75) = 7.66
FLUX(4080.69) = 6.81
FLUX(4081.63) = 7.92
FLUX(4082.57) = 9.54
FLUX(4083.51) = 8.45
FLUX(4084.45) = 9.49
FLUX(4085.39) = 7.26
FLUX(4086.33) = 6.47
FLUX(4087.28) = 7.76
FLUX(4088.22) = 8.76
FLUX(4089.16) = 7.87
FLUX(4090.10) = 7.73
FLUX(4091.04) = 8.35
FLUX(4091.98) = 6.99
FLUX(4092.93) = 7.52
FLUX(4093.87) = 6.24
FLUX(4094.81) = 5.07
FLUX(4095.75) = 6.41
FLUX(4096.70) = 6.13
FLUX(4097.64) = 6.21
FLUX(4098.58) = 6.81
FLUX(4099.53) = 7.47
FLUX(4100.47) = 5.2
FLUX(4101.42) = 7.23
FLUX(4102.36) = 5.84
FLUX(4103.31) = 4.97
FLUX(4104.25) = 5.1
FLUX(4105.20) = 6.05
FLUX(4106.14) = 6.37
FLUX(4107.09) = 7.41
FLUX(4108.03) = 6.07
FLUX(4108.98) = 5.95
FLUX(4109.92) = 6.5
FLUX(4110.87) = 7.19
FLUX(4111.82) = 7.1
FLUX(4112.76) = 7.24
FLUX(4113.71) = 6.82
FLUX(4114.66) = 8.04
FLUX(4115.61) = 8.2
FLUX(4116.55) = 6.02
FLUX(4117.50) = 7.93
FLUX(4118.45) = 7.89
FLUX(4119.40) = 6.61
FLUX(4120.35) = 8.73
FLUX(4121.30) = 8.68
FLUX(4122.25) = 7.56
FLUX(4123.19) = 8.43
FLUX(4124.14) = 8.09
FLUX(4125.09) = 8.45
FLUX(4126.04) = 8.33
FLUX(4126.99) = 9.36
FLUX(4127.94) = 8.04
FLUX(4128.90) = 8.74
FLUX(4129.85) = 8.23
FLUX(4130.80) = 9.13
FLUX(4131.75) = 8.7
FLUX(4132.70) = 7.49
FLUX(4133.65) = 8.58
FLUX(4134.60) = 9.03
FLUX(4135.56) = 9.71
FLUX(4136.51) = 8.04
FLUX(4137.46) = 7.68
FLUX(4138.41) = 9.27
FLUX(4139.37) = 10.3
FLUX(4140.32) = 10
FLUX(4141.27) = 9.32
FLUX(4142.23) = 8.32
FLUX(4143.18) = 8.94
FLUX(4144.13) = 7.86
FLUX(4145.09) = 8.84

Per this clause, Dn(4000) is 1.34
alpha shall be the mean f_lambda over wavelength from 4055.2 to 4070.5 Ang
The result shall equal 8.57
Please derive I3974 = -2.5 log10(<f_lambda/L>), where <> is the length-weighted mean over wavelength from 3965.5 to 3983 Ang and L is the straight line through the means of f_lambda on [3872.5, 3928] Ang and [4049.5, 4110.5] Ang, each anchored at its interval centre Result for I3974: 0.42 mag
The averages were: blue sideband 6.32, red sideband 7.65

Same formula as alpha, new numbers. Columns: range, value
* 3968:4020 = 7.32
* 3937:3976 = 6.24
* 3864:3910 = 6.06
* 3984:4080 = 8.33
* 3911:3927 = 7.46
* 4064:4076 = 8.38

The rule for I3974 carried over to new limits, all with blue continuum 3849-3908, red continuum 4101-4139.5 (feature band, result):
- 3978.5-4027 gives -0.16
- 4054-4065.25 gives -0.15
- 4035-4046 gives -0.15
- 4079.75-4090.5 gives -0.07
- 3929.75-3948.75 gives 0.01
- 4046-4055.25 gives -0.24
